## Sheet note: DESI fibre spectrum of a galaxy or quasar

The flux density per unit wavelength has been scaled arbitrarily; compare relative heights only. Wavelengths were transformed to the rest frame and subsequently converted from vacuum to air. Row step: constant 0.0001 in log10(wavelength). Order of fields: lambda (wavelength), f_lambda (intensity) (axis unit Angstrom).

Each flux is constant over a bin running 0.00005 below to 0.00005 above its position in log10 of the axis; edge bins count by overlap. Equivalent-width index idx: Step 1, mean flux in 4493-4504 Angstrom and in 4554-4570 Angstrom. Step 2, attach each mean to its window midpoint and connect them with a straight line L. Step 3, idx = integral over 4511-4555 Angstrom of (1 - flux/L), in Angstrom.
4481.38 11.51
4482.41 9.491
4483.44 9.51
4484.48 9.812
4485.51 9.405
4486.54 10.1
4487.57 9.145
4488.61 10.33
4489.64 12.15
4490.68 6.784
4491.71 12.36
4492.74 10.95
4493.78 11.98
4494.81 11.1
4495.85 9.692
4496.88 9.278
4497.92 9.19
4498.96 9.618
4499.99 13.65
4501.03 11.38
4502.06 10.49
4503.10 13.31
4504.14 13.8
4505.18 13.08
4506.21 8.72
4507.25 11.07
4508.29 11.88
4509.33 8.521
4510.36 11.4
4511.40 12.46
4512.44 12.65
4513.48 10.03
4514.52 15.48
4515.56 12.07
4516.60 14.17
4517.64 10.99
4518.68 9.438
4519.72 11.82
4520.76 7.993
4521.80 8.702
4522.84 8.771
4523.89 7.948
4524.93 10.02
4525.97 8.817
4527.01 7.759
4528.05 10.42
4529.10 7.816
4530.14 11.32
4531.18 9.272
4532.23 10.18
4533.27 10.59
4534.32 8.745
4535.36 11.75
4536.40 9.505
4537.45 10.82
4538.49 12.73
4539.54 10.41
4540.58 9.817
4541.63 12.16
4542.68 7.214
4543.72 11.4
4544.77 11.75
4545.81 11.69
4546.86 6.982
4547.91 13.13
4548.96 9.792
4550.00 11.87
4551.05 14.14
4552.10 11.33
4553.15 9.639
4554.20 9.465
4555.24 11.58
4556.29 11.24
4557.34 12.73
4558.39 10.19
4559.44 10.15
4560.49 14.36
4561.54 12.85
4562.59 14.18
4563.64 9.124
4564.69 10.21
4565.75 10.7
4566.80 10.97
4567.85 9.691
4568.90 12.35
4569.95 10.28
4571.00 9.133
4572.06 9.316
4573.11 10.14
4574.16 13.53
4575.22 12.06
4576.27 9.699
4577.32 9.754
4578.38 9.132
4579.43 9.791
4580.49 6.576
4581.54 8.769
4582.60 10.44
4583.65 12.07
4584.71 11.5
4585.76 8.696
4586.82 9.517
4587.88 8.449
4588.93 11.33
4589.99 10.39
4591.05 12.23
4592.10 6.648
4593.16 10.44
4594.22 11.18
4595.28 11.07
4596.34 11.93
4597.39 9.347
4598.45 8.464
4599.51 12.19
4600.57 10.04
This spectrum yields 2.6 Angstrom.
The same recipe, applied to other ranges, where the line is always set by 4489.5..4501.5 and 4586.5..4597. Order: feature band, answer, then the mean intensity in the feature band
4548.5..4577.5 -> -1.9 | 11.1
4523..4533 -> 1.2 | 9.29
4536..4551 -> -0.4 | 10.8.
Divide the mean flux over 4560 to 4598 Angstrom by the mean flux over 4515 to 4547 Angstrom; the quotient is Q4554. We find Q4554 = 1.0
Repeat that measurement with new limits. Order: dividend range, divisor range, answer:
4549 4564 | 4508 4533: 1.12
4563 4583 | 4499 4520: 0.86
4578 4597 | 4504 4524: 0.91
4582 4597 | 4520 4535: 1.13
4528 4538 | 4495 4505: 0.89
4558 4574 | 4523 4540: 1.11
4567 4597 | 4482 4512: 0.95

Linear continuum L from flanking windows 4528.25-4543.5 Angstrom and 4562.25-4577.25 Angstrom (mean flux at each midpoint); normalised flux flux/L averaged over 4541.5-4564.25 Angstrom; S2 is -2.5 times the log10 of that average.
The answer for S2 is -0.07 mag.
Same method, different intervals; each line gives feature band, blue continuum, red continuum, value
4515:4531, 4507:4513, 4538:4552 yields 0.14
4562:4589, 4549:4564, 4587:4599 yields 0.06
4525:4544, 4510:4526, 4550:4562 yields 0.12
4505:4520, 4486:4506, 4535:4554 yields -0.06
